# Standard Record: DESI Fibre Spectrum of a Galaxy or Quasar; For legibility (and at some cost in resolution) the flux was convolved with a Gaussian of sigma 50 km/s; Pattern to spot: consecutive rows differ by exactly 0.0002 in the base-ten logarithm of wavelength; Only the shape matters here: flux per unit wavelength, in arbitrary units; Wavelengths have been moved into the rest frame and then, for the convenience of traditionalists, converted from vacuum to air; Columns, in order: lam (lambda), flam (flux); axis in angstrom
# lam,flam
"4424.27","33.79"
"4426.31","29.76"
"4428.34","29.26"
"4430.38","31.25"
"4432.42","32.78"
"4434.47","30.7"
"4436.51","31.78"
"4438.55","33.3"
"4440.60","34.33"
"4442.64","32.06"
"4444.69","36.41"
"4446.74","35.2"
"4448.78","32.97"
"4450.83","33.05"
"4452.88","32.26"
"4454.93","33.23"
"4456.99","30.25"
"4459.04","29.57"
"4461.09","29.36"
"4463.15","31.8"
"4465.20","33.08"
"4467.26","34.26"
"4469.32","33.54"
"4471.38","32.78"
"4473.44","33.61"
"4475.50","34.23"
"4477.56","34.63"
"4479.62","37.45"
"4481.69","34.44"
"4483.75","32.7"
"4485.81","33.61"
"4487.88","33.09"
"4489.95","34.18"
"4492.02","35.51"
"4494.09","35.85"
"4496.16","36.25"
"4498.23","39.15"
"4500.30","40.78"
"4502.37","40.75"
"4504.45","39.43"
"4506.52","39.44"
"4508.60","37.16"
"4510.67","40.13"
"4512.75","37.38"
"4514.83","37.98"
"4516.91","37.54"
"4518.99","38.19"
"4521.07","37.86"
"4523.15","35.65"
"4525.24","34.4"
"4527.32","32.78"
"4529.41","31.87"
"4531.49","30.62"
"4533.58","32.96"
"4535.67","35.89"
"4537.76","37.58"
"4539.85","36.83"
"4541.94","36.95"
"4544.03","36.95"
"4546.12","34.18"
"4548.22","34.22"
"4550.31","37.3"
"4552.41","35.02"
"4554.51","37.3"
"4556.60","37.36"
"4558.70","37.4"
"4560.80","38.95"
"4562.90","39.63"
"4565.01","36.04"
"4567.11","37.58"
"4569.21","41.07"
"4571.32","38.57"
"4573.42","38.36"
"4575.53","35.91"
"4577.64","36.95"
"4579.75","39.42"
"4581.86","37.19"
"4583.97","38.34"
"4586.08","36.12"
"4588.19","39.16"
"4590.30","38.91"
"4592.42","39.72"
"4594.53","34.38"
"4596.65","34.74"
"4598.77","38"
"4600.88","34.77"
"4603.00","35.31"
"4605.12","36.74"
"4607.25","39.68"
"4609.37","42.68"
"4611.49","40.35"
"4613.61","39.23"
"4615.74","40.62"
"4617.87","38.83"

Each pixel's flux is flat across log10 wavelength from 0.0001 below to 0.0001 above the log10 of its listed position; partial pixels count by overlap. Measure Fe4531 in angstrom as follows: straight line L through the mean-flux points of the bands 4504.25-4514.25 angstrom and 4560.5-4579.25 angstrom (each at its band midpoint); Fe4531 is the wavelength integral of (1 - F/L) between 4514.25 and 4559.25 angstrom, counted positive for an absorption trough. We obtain 3.1 angstrom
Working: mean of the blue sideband 38.6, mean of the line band 35.7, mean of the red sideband 38.1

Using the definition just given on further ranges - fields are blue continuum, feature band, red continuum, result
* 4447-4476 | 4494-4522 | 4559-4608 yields -3.3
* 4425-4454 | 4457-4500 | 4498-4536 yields 0.9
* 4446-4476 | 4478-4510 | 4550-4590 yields -2.3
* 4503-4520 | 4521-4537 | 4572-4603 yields 1.8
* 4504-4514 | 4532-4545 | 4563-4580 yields 0.8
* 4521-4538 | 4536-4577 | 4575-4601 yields -1.9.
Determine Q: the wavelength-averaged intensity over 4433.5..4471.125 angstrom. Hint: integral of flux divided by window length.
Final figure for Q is 32.6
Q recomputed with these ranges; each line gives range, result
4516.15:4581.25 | 36.5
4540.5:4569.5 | 37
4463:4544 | 35.8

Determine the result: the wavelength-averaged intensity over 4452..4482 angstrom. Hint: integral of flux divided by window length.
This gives 32.9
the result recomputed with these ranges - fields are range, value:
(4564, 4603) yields 37.5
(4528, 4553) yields 35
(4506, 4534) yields 36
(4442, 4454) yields 33.7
